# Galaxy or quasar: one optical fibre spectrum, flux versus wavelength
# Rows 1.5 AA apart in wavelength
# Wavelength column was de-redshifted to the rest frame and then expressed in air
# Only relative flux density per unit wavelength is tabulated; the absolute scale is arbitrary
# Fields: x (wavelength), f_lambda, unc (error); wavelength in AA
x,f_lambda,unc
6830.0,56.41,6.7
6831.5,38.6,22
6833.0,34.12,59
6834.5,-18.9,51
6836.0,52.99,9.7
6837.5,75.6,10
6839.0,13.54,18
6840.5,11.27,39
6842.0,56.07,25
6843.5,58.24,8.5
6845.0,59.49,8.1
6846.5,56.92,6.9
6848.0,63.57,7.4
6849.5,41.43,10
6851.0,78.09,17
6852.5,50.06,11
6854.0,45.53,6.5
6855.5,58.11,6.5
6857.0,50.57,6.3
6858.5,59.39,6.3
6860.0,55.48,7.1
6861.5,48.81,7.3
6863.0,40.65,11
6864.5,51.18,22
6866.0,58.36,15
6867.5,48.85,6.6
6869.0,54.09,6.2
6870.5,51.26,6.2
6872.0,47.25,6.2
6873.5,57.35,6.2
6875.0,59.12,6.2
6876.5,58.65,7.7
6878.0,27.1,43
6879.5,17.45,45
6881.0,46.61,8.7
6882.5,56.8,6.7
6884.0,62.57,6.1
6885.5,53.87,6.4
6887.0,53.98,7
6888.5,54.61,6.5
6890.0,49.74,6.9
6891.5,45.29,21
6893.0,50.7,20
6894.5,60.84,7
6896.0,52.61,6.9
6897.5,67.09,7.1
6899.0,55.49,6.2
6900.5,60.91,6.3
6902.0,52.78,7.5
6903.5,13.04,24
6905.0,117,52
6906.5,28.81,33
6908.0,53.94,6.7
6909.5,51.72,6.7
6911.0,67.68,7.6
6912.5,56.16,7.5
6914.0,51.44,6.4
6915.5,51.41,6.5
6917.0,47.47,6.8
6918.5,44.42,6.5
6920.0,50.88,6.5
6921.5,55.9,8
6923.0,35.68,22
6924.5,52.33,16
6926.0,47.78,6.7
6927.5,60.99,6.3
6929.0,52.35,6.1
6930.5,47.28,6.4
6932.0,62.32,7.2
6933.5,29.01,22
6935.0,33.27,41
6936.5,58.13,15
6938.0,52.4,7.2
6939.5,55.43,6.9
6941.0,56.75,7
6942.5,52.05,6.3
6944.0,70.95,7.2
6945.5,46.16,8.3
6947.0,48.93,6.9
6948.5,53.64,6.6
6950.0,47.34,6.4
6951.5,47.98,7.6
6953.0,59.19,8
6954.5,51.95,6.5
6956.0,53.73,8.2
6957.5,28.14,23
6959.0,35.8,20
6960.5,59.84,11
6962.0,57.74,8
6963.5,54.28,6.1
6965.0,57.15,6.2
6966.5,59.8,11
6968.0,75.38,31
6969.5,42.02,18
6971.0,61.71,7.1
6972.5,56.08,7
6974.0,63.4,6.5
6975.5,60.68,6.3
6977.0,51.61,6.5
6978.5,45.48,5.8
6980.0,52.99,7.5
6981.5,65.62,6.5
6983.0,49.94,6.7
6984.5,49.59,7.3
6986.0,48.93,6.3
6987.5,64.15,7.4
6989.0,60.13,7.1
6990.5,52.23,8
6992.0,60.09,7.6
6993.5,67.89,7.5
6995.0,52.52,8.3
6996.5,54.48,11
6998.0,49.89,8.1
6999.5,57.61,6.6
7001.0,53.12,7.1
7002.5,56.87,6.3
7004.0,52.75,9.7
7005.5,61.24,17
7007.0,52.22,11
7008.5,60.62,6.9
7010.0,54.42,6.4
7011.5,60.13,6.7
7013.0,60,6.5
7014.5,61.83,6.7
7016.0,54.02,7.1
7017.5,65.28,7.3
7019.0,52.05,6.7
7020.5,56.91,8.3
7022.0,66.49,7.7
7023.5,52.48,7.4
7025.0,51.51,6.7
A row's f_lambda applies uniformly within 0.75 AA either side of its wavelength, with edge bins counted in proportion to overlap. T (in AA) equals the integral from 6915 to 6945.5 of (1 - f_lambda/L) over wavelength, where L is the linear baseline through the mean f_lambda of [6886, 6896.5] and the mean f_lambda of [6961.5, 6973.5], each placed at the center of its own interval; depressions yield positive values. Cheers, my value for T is 2.60 AA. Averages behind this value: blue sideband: 52.6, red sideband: 58.1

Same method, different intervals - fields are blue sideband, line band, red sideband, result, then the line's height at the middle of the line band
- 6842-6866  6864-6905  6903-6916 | 2.4 AA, 55.1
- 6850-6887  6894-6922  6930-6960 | -2.3 AA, 50.5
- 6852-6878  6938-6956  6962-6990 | 0.6 AA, 55.4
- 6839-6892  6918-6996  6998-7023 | 2.7 AA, 55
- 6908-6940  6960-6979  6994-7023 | -1.2 AA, 54.1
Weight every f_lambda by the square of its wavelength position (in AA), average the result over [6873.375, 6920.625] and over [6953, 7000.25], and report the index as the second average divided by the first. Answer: 1.07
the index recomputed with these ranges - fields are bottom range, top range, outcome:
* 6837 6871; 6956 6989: 1.10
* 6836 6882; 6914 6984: 1.07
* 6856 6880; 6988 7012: 1.19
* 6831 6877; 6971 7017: 1.20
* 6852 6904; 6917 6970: 1.03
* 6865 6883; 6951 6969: 1.13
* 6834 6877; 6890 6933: 1.08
